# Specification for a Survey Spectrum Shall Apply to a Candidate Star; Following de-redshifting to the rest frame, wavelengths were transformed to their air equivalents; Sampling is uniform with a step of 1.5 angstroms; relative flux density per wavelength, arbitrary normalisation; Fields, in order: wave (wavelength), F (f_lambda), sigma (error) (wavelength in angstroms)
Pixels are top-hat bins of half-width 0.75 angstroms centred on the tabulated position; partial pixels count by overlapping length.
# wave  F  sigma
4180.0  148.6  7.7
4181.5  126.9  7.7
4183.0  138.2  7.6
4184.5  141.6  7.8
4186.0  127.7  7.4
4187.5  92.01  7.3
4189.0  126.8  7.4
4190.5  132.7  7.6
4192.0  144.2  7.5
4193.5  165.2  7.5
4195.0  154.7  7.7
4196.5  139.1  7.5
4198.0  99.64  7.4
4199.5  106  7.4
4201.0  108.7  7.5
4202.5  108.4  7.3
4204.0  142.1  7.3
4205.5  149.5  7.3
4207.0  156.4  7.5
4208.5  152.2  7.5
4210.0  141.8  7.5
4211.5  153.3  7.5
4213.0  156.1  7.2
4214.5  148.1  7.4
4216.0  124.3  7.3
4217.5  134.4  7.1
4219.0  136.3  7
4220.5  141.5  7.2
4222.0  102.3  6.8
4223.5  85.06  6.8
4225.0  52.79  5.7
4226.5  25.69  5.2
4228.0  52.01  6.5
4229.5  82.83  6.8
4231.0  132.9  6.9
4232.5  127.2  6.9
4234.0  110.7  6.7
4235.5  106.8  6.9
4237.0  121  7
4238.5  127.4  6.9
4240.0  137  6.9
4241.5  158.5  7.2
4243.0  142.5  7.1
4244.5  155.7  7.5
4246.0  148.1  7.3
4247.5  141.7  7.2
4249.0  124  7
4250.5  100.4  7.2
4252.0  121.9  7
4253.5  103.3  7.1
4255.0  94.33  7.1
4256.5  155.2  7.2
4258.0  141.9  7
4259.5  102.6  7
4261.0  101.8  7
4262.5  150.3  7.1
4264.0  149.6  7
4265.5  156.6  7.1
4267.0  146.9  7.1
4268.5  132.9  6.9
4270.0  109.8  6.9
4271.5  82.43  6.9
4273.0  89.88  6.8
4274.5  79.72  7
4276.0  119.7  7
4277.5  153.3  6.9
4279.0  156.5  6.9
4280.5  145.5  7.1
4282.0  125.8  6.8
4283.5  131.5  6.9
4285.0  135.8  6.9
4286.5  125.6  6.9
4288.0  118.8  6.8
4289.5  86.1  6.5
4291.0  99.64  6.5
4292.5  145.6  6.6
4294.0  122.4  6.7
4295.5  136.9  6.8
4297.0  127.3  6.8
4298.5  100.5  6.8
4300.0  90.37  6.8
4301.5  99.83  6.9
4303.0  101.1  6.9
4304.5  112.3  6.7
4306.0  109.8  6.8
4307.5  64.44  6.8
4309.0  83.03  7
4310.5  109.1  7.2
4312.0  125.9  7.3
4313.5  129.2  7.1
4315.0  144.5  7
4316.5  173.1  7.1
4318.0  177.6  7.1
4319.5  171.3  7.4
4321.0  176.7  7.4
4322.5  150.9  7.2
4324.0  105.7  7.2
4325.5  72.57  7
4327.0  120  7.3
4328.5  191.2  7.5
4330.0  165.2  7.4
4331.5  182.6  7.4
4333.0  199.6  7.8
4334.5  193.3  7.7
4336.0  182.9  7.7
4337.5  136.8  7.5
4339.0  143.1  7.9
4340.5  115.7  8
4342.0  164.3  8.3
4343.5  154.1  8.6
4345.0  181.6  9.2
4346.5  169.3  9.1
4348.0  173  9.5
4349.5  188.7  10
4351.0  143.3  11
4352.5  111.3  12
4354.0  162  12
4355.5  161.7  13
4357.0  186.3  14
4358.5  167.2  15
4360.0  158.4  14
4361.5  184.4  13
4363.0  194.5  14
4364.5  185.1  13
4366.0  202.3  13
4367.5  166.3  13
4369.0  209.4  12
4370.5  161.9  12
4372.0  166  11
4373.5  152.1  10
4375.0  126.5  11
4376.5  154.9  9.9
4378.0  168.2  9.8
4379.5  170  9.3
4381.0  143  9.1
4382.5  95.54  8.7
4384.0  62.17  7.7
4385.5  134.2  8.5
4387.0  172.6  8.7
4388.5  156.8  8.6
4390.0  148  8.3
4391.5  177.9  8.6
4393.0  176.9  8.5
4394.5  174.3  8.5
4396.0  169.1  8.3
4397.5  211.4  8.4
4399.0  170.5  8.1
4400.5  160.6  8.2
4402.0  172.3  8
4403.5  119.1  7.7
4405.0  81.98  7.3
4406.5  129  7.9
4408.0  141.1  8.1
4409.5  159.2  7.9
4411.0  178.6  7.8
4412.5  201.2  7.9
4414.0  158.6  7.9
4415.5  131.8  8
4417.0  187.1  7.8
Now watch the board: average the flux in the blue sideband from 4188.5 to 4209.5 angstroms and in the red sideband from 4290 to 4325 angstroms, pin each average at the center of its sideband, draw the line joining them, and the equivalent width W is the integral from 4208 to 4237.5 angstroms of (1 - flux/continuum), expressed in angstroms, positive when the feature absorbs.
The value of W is 4.1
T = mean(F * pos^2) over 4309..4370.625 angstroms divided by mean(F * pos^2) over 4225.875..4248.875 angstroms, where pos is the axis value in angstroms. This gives 1.41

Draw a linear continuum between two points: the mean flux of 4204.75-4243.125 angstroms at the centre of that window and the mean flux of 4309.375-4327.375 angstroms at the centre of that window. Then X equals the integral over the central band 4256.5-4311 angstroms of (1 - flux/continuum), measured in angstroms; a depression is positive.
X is 5.2 angstroms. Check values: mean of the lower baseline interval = 121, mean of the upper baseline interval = 137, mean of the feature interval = 118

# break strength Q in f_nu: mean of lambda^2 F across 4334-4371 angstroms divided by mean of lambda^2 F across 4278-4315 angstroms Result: 1.48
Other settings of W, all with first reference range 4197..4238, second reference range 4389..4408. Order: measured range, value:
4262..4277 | 0.77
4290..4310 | 4.17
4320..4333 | -0.74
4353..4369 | -3.07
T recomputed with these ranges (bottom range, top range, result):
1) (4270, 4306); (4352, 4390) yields 1.41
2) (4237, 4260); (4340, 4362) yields 1.30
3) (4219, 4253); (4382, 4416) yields 1.44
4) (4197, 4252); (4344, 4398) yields 1.43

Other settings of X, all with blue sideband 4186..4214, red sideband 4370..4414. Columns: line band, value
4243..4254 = 0.79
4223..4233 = 4.30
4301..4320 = 2.95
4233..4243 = 0.75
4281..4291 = 1.63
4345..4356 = -0.81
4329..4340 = -1.76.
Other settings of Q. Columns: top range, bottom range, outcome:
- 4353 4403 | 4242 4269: 1.31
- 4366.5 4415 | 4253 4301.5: 1.34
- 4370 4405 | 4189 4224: 1.24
